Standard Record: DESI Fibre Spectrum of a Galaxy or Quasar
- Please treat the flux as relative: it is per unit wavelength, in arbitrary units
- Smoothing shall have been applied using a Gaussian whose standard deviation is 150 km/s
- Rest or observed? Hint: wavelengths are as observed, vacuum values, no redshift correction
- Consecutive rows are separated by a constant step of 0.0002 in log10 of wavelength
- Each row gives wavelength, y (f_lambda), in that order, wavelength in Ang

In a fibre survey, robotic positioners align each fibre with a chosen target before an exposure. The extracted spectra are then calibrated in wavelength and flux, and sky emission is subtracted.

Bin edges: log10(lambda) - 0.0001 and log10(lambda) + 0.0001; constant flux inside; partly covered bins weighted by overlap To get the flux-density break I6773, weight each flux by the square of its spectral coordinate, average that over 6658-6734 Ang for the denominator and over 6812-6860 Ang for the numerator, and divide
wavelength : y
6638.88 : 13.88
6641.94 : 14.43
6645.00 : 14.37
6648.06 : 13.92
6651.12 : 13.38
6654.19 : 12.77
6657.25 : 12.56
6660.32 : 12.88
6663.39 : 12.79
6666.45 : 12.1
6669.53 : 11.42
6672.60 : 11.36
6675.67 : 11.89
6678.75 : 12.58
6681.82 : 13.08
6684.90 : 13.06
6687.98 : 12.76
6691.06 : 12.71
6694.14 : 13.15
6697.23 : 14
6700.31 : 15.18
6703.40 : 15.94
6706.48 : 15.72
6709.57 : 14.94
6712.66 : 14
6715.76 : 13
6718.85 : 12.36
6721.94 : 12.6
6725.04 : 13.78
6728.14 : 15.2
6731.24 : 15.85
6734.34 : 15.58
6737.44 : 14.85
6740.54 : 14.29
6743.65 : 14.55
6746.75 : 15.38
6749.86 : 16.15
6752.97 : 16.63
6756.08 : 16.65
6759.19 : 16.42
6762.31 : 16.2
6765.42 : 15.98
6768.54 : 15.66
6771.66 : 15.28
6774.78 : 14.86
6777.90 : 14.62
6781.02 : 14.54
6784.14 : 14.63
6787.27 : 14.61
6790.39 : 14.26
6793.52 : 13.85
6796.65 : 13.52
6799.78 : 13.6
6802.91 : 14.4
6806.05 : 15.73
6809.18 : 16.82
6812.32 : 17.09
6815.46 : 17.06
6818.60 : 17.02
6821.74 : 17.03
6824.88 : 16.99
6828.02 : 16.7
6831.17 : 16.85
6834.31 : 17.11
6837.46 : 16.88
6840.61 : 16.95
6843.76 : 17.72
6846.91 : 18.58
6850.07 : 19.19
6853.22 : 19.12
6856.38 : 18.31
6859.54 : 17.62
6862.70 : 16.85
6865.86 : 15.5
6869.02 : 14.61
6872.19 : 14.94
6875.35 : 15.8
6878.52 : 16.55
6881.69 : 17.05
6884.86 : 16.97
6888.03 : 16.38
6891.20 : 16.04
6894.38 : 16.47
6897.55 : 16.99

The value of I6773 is 1.36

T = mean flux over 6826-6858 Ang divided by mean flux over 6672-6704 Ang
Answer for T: 1.34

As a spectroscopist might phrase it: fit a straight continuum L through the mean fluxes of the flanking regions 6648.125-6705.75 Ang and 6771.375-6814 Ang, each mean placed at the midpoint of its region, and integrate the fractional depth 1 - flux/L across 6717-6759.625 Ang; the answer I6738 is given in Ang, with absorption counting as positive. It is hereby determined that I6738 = -2.9 Ang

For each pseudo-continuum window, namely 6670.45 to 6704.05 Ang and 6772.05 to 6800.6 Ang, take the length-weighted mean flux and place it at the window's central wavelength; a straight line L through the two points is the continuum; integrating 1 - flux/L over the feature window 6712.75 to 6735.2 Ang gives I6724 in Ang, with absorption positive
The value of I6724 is -0.7 Ang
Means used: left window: 13.1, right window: 14.3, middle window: 14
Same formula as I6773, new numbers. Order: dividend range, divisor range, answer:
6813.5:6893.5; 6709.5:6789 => 1.17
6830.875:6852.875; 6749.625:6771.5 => 1.12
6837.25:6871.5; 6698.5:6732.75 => 1.25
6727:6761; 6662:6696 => 1.28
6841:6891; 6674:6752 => 1.26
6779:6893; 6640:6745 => 1.25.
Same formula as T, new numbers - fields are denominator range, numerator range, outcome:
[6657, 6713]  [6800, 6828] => 1.23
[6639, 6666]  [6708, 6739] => 1.06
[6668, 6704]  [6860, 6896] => 1.24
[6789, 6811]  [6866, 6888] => 1.09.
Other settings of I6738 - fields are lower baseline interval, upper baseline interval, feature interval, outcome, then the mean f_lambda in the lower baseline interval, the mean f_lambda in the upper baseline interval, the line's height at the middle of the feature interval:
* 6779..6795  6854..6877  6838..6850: -1.56 Ang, 14.4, 16.3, 15.8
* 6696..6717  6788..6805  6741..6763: -2.37 Ang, 14.7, 14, 14.4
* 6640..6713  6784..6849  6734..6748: -0.22 Ang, 13.4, 16.1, 14.6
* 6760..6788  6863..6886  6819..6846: -2.47 Ang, 15.2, 15.9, 15.6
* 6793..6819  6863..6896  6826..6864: -4.52 Ang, 15.4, 16.1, 15.8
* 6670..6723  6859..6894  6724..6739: -1.24 Ang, 13.4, 16.2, 13.9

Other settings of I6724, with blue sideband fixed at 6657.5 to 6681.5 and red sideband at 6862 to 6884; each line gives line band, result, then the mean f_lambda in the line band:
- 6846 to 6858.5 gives -2.6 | 18.8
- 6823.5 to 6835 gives -1.4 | 16.9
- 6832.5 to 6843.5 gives -1.3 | 17.1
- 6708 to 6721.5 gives -0.5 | 13.5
